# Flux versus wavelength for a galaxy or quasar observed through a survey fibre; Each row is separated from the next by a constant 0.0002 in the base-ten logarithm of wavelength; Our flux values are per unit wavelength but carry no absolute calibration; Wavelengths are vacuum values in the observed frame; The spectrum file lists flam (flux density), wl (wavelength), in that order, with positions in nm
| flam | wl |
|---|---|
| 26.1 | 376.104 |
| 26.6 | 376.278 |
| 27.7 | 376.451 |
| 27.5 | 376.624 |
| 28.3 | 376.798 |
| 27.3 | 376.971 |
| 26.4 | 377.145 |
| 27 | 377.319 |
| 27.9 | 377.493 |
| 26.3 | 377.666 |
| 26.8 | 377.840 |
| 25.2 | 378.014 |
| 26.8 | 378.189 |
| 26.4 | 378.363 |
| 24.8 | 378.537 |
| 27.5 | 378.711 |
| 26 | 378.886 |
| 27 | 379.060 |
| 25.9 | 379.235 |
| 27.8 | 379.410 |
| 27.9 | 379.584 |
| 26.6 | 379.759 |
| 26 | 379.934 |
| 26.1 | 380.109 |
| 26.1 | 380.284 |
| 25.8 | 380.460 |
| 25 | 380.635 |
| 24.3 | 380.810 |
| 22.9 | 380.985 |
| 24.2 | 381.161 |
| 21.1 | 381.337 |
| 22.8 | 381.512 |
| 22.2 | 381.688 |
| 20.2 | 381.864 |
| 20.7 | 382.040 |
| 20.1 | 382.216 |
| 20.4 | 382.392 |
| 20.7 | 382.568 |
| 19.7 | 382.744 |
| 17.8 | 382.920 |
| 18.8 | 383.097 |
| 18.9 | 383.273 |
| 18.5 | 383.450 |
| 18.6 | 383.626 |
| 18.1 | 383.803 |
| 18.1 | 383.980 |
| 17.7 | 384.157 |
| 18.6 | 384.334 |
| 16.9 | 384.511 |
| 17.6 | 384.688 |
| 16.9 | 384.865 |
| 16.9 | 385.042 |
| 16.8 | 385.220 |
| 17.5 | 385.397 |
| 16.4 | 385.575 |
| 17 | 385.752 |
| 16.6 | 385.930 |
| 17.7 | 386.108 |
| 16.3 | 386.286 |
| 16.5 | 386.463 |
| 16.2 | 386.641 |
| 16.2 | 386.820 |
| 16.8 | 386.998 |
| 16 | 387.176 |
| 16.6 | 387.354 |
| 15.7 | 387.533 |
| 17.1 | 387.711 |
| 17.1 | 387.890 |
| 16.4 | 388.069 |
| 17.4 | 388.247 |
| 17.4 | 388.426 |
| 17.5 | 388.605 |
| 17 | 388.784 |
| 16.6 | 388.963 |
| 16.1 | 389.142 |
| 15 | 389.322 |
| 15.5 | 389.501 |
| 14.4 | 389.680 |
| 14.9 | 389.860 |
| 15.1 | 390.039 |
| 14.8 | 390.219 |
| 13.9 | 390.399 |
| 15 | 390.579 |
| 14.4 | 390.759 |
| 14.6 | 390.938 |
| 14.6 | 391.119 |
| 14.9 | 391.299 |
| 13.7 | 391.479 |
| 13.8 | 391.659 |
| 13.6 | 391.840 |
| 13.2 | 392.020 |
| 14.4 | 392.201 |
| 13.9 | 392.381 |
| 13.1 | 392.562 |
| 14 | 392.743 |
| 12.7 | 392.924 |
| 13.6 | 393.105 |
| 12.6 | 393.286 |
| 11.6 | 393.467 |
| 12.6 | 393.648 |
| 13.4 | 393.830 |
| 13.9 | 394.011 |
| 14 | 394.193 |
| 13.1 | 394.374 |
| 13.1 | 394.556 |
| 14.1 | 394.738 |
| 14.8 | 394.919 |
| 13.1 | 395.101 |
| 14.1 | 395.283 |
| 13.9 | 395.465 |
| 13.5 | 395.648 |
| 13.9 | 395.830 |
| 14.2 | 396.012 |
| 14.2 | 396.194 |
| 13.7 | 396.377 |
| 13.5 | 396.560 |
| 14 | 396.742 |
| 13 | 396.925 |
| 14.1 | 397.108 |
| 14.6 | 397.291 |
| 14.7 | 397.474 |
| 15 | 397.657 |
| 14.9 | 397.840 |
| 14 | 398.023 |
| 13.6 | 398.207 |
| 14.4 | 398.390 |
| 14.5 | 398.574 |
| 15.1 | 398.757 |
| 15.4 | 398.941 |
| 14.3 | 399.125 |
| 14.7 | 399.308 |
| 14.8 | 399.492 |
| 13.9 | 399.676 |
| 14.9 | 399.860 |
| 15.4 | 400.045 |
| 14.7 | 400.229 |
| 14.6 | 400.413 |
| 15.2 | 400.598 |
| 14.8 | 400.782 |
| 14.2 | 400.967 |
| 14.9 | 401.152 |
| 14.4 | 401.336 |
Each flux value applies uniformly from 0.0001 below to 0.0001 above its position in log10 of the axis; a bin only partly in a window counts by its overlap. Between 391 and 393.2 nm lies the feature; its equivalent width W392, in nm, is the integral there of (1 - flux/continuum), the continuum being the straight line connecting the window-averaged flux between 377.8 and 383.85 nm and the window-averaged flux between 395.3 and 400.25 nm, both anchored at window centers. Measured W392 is 0.45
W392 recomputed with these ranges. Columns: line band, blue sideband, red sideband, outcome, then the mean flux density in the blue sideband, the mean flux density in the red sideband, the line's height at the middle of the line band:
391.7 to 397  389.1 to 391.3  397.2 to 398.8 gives 0.40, 14.8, 14.5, 14.7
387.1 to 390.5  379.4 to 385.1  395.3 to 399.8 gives 0.42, 21.3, 14.2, 18.3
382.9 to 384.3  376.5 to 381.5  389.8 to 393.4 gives 0.21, 26.1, 14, 21.7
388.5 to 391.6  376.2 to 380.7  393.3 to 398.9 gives 0.53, 26.6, 13.9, 18.3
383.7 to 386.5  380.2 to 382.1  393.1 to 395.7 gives 0.42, 23.2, 13.4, 20.3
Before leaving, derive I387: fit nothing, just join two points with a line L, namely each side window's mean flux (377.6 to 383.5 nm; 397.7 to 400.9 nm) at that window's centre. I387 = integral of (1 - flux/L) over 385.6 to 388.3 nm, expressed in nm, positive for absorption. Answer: 0.526 nm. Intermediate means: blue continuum 23.8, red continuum 14.7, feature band 16.6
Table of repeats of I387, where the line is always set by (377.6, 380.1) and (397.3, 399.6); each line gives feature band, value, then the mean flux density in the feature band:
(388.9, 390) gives 0.26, 15.4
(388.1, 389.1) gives 0.17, 17.1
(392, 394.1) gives 0.54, 13.3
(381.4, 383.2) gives 0.30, 20.3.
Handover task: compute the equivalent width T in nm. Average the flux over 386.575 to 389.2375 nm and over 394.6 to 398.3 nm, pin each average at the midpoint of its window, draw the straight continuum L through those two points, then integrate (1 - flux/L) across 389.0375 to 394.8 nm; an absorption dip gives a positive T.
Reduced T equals 0.54 nm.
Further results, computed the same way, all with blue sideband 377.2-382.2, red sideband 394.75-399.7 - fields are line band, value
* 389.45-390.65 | 0.25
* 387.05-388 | 0.18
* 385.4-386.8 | 0.30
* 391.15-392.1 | 0.21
